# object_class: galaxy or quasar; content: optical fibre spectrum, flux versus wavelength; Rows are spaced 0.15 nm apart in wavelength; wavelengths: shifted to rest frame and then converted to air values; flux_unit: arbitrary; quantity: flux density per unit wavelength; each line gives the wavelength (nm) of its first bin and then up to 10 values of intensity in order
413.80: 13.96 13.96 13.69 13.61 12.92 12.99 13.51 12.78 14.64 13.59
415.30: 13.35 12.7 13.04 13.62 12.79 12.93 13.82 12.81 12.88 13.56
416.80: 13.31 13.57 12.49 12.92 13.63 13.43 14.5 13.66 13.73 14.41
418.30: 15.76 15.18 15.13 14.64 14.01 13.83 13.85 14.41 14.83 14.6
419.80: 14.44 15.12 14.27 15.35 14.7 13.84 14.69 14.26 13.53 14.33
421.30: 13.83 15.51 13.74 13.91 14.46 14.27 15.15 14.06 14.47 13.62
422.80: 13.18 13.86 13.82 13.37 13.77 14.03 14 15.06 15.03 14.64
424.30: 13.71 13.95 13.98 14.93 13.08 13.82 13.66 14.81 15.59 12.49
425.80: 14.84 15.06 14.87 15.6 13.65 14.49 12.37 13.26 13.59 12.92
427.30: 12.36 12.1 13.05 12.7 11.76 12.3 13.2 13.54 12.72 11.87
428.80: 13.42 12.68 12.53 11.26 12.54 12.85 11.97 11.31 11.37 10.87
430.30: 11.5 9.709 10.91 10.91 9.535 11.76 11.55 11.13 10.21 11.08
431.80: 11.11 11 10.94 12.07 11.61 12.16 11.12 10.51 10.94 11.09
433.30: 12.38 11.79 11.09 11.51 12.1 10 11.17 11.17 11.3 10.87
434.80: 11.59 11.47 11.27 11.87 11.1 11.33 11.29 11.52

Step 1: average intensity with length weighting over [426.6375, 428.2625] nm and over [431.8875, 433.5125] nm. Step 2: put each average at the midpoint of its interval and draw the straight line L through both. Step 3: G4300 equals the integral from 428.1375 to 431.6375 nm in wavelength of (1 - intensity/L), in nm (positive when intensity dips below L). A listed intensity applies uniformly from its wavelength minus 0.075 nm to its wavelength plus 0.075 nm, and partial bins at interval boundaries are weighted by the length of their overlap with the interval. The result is 0.121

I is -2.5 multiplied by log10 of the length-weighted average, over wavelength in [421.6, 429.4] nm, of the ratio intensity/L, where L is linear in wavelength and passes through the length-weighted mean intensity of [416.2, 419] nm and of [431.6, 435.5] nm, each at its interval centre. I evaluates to -0.09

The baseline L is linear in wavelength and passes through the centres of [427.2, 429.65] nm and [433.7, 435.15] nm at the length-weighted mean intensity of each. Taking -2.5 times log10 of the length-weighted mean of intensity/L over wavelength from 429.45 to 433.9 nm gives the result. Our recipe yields 0.054 mag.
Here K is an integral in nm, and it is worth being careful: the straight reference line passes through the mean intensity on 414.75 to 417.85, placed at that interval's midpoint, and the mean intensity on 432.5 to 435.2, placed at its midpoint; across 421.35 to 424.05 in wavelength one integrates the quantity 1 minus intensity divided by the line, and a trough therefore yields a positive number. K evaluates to -0.339 nm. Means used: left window 13.3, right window 11.3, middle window 14.2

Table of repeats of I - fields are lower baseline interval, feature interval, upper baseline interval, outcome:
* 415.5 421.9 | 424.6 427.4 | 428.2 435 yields -0.11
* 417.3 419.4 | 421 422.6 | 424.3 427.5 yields -0.02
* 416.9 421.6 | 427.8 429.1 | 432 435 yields -0.03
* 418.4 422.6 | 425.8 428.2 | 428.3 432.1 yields -0.07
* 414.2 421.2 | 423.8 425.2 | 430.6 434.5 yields -0.13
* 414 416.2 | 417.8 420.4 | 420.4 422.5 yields -0.05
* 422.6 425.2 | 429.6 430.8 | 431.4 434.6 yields 0.09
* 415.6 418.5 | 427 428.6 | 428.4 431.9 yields -0.07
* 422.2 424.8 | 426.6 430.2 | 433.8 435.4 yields 0.03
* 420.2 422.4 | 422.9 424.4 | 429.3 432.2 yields -0.04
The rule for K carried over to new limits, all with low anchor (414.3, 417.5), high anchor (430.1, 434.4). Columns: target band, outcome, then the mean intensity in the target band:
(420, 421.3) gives -0.18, 14.4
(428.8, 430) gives -0.07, 12.2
